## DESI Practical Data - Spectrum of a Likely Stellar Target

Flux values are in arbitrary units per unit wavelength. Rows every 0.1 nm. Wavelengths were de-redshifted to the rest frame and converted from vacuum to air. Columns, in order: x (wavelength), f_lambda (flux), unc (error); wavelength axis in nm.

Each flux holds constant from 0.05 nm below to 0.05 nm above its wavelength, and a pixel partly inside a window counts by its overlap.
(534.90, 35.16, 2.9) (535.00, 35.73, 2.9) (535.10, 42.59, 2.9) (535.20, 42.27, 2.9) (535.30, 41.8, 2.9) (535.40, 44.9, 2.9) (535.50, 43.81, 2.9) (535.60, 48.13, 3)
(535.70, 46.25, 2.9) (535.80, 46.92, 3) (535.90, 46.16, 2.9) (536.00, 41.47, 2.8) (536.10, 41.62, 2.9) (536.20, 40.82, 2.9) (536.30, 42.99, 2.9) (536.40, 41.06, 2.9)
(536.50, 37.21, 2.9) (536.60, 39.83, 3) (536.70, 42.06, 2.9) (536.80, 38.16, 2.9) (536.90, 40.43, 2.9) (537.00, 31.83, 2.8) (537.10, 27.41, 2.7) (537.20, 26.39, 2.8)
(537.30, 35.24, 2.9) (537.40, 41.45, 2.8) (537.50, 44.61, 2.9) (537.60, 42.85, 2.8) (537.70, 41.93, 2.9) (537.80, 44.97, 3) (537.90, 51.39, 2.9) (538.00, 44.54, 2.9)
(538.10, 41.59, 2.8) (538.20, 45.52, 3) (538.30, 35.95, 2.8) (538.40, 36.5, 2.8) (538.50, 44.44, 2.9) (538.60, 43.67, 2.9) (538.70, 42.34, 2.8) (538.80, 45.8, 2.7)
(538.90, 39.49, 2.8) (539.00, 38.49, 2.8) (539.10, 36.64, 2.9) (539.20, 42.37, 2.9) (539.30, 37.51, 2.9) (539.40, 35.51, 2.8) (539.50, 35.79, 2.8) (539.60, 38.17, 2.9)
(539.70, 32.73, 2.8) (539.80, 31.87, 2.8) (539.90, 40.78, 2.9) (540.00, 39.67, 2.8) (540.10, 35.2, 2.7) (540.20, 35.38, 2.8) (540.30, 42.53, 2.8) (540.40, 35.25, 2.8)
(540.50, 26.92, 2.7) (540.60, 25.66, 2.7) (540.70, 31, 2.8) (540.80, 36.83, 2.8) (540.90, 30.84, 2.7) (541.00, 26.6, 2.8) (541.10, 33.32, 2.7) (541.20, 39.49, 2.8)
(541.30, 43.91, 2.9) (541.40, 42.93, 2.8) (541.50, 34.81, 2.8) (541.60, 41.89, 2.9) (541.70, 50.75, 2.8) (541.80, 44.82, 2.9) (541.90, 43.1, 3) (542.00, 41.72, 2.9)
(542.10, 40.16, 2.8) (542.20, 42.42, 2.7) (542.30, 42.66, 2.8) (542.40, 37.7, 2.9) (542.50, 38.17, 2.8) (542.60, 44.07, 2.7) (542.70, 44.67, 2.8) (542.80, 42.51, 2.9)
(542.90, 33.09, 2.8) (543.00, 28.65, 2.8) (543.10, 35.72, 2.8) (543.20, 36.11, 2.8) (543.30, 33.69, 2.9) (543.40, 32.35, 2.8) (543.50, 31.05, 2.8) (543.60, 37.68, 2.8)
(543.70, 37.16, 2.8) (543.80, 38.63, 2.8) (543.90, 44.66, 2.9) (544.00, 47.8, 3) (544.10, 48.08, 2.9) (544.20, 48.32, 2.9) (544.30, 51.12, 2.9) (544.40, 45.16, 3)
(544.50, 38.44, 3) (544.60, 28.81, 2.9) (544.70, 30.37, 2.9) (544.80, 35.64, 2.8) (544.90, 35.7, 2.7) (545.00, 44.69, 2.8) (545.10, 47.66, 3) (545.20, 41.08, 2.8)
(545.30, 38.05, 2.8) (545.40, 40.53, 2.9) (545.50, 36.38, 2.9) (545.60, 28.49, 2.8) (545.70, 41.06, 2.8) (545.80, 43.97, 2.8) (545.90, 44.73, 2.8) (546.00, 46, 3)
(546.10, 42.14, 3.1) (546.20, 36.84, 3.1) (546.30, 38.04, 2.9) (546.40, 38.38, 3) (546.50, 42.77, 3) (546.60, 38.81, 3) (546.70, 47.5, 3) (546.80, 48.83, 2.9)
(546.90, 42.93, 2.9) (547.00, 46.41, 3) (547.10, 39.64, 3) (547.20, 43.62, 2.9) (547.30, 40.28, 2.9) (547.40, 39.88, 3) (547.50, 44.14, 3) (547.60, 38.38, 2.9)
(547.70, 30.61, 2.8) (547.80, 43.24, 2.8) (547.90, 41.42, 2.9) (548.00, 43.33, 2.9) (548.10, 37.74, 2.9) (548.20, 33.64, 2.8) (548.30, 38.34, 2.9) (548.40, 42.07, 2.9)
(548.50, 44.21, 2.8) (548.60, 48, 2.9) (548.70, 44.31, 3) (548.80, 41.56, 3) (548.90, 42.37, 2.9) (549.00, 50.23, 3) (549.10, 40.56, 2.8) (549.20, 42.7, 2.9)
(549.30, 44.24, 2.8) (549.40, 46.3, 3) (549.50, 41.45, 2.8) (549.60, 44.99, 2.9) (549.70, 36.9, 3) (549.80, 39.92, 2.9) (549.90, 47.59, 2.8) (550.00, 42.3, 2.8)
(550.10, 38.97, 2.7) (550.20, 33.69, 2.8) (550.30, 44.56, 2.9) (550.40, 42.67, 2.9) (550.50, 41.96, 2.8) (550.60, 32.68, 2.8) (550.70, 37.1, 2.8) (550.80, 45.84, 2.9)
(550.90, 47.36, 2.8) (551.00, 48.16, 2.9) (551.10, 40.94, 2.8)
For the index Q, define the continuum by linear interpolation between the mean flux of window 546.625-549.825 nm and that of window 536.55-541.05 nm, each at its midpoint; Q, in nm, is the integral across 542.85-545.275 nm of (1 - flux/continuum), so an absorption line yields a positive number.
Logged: 0.09 nm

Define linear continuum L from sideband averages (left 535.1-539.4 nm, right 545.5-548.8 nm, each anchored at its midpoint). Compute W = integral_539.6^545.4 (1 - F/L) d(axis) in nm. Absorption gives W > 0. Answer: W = 0.38 nm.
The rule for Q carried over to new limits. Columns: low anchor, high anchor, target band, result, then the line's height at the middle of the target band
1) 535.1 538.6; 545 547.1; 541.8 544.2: 0.11 nm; 41.5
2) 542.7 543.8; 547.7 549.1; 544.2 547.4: -0.19 nm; 38.6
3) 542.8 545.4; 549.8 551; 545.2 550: -0.14 nm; 40.4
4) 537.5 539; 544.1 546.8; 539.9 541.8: 0.25 nm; 42.1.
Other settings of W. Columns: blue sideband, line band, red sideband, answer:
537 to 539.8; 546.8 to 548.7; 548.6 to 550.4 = 0.04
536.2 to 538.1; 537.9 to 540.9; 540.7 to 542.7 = 0.13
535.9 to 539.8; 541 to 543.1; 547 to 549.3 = 0.02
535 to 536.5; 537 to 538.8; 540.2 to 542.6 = 0.03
